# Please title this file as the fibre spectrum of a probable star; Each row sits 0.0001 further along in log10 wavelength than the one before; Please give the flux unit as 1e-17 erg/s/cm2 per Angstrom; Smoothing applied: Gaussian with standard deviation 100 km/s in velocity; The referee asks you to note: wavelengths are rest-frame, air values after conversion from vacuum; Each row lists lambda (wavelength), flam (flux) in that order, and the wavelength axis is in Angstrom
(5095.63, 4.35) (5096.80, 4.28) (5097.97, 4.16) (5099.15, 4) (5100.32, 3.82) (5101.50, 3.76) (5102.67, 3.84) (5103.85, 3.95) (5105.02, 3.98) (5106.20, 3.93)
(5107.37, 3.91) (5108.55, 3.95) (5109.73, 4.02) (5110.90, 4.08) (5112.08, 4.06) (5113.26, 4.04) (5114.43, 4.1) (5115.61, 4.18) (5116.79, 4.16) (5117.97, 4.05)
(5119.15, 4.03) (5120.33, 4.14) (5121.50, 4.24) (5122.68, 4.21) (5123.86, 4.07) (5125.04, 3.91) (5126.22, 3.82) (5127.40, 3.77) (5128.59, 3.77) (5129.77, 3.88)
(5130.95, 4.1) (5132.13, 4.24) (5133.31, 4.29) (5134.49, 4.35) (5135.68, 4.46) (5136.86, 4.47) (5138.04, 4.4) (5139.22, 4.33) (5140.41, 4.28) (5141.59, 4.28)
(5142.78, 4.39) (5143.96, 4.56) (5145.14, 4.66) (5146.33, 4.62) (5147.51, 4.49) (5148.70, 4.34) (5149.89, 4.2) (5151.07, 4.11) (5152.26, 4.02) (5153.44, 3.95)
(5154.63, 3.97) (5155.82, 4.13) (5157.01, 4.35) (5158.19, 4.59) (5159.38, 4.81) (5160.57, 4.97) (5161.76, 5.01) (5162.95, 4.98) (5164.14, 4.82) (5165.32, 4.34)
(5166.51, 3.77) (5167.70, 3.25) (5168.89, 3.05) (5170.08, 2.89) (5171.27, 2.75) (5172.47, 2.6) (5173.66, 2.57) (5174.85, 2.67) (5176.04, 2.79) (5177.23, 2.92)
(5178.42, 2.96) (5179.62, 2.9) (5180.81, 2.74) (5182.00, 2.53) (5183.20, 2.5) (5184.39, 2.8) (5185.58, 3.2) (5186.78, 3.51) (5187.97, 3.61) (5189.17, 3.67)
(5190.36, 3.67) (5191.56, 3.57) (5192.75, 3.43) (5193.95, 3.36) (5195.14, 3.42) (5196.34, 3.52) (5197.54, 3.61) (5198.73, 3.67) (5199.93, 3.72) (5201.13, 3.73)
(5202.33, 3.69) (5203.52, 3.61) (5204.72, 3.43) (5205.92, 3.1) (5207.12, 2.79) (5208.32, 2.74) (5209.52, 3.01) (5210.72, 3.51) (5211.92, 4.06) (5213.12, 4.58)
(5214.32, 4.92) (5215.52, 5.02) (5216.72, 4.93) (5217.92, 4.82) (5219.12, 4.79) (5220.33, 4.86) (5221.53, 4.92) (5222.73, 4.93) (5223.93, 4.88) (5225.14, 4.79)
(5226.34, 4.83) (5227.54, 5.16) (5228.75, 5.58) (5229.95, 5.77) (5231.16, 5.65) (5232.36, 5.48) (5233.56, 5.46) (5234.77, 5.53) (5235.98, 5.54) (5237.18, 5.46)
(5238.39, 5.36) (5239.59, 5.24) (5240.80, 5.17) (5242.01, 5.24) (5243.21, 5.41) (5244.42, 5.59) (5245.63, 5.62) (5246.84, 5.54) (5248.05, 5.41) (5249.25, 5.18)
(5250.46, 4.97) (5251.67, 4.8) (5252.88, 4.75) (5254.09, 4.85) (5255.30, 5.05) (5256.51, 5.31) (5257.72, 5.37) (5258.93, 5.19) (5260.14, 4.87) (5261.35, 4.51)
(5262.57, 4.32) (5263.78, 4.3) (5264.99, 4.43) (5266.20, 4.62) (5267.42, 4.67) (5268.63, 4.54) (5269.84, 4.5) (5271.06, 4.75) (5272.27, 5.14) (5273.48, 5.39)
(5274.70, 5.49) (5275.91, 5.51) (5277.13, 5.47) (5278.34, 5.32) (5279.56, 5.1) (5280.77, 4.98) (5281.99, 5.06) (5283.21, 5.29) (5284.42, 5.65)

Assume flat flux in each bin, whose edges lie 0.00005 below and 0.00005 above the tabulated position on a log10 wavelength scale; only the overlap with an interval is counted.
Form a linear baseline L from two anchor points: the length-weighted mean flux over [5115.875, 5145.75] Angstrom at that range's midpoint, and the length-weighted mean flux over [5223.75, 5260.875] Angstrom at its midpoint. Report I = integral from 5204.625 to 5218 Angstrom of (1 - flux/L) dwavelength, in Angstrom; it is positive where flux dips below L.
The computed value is 2.9 Angstrom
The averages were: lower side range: 4.19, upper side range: 5.26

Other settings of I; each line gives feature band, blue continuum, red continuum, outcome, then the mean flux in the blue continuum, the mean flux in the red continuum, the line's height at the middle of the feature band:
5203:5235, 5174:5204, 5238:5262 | -2.4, 3.27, 5.17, 4.2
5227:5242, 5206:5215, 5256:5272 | -4.8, 3.64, 4.73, 4.13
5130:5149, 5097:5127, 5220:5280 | -0.6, 4.02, 5.12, 4.24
